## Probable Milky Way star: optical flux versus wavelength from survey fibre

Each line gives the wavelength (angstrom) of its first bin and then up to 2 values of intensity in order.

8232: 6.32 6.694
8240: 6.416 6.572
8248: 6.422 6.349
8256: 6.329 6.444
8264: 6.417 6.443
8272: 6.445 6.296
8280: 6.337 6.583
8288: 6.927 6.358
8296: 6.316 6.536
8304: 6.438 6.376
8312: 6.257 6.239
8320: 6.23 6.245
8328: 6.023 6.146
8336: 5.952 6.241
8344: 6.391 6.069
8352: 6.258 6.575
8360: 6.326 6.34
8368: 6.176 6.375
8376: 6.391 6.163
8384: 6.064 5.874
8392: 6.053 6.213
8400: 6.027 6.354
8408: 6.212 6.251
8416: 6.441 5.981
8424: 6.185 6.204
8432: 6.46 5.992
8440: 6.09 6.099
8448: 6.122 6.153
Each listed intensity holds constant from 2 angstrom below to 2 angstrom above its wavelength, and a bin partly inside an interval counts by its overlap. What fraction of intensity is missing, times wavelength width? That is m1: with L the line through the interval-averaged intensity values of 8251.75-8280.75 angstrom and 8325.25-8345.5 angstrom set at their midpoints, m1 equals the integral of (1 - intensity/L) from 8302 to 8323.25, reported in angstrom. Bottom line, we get -0.3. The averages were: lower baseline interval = 6.39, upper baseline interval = 6.15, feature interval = 6.3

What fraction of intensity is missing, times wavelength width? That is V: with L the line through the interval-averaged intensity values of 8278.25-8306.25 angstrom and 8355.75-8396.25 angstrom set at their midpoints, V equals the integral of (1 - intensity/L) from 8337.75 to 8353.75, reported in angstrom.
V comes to 0.2 angstrom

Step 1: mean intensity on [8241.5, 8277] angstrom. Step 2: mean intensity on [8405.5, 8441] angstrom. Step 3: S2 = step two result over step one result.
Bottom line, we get 0.97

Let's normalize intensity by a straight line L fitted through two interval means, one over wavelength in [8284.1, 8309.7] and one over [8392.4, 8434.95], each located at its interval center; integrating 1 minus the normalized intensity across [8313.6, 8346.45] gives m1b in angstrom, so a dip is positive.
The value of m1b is 1.2 angstrom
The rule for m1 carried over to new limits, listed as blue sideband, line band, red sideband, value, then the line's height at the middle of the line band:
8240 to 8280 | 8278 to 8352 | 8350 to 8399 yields 0.12 angstrom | 6.32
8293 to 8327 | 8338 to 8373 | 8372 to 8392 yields -0.54 angstrom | 6.21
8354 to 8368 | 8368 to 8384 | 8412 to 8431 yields 0.20 angstrom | 6.34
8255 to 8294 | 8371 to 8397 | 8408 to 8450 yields 0.47 angstrom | 6.26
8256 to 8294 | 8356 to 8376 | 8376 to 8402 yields -0.56 angstrom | 6.17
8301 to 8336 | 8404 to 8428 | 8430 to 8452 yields -0.21 angstrom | 6.17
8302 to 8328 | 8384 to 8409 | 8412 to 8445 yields 0.40 angstrom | 6.21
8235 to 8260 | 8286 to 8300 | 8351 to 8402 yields -0.36 angstrom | 6.37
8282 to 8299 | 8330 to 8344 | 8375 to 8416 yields 0.49 angstrom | 6.38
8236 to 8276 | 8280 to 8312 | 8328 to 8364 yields -0.67 angstrom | 6.35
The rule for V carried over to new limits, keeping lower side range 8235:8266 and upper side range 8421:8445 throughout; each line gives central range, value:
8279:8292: -0.4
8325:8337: 0.5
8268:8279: 0.1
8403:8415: -0.1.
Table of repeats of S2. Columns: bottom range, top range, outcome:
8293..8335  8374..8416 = 0.98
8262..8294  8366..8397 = 0.95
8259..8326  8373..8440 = 0.96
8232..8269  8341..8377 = 0.98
